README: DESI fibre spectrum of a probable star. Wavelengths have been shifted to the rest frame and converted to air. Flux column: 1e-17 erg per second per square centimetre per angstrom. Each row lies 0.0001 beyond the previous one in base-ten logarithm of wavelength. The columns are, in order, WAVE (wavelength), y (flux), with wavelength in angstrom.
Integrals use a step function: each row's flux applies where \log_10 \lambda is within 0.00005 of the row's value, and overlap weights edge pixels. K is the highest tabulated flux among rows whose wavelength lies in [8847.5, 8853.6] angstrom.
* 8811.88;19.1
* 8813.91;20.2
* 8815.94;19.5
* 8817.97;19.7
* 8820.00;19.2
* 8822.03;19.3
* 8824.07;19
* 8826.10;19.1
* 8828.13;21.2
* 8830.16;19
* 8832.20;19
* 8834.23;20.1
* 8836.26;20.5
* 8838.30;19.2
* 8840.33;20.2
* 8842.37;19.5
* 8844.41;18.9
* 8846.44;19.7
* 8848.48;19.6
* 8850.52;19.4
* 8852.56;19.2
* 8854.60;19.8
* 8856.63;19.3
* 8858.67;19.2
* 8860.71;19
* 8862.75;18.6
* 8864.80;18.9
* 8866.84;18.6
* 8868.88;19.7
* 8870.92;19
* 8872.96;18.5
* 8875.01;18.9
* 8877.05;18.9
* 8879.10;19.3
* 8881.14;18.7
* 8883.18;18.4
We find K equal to 19.6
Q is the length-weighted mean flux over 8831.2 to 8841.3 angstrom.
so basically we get 19.8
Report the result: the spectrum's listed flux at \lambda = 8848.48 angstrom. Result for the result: 19.6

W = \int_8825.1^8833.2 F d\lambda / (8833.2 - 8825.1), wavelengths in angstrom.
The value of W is 19.6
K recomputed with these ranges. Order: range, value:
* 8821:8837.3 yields 21.2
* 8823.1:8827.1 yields 19.1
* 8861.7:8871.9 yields 19.7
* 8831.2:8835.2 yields 20.1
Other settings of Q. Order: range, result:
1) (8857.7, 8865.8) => 18.9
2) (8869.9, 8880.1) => 18.9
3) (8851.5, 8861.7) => 19.3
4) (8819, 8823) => 19.3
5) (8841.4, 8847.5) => 19.4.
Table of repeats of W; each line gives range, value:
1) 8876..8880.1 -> 19.1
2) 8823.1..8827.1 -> 19.1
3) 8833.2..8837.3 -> 20.3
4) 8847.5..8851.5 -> 19.5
